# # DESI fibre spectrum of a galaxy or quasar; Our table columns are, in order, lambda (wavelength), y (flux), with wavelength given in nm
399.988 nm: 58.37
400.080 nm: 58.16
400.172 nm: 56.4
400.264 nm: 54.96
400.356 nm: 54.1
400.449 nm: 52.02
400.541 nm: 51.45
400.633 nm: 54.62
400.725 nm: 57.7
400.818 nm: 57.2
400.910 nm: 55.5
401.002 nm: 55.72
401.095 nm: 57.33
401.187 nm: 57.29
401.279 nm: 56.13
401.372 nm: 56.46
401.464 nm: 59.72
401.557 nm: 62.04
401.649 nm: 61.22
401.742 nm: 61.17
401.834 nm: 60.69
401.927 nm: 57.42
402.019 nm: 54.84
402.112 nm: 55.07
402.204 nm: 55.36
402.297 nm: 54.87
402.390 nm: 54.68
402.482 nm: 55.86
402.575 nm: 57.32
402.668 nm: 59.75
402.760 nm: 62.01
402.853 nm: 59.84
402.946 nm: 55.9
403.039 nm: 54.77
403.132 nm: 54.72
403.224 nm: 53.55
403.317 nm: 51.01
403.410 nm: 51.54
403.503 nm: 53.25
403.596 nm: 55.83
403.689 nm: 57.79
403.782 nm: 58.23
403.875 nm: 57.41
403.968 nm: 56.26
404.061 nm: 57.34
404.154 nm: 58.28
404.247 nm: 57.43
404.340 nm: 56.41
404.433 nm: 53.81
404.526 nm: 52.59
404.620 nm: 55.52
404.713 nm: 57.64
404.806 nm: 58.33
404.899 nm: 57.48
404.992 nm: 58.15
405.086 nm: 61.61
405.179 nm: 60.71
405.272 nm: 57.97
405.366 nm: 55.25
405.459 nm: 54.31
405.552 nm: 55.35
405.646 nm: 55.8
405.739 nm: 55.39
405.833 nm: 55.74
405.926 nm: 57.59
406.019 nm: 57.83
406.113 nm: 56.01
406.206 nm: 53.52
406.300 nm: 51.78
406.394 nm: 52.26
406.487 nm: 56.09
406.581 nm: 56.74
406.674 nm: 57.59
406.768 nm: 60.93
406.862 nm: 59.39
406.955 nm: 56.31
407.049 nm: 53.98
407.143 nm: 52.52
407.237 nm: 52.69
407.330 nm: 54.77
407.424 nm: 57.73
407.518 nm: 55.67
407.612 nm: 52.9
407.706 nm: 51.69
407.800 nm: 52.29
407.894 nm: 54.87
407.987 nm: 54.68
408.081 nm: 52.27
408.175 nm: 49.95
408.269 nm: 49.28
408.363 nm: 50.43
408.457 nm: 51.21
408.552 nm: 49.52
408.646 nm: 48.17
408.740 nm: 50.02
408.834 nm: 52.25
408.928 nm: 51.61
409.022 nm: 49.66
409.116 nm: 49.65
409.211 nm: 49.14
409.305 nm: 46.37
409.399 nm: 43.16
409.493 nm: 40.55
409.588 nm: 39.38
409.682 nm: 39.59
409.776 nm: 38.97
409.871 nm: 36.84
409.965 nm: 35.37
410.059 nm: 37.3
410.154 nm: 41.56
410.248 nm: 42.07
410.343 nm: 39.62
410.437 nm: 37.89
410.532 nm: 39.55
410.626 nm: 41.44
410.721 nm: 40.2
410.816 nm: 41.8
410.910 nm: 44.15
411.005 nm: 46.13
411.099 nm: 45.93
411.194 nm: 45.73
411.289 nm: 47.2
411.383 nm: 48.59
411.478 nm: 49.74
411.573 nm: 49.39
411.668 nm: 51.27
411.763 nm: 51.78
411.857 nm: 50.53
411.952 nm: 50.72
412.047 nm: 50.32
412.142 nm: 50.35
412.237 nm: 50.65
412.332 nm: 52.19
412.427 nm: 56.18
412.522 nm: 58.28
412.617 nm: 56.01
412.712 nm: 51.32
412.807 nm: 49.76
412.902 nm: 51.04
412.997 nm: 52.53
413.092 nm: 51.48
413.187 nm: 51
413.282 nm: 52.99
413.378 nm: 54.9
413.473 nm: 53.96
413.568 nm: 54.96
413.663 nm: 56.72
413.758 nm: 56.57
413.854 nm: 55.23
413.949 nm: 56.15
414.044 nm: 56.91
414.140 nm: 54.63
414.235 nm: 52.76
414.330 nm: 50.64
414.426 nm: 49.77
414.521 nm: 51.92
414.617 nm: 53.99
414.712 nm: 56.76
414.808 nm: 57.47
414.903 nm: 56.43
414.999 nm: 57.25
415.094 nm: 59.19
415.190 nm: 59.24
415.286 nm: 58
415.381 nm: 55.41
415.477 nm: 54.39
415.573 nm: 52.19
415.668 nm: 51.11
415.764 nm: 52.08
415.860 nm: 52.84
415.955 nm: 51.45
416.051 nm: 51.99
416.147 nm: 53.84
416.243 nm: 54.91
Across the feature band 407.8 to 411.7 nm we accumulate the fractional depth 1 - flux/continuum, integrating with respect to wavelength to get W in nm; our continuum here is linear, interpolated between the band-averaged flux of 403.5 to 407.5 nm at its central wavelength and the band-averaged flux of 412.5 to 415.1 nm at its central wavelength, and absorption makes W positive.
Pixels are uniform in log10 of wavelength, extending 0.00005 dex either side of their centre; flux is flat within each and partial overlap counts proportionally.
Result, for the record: 0.67 nm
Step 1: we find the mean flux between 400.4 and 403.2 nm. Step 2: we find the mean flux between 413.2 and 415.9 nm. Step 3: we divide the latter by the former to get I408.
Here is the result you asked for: 0.96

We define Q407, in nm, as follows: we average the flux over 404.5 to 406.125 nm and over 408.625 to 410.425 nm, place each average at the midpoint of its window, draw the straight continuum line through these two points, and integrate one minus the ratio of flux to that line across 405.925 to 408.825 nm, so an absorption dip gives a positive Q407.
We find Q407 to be -0.20 nm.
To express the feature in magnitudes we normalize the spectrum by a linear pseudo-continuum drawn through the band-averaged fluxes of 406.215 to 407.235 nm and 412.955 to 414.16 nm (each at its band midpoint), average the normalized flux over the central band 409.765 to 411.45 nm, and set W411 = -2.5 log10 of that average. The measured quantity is 0.295 mag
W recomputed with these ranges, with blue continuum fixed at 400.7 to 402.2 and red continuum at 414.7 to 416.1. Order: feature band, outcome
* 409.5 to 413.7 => 0.63 nm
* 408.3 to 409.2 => 0.10 nm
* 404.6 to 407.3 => 0.02 nm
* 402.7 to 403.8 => 0.03 nm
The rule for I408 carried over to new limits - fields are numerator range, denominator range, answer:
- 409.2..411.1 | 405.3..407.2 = 0.74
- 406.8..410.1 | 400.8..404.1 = 0.87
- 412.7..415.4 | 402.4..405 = 0.97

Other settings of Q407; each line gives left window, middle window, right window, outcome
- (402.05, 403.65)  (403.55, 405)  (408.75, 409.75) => -0.09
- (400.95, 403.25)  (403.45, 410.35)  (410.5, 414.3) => 0.25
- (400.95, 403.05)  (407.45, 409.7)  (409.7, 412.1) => -0.09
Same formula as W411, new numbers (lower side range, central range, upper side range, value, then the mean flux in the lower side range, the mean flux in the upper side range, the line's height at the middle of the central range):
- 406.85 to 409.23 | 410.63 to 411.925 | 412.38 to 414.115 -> 0.14 mag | 52.3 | 54.2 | 53.5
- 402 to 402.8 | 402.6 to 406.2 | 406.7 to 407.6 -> 0.00 mag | 56.7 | 55.9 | 56.3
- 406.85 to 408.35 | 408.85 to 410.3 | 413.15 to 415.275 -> 0.25 mag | 53.6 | 55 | 54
